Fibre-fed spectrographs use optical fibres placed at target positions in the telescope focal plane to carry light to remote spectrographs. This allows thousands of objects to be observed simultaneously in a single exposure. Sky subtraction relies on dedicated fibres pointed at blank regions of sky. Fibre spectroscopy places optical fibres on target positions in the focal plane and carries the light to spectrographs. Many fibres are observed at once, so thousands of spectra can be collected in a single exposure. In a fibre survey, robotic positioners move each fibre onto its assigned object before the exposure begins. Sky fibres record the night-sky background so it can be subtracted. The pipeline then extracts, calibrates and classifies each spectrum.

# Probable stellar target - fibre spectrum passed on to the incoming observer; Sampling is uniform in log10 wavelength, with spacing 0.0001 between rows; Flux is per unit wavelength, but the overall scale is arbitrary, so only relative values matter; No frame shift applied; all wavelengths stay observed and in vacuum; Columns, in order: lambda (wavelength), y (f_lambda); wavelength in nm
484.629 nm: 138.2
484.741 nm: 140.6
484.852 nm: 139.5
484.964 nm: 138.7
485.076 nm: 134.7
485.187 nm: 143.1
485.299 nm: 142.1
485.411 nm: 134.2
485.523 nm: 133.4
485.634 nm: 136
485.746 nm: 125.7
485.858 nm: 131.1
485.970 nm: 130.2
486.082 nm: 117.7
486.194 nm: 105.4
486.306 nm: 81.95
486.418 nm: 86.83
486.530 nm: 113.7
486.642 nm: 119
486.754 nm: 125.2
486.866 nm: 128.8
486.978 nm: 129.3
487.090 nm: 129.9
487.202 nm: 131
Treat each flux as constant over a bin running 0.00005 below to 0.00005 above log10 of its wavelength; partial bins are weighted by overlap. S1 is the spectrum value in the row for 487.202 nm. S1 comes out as 131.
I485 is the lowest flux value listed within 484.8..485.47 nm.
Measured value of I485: 134.2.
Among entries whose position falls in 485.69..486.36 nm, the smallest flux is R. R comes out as 81.95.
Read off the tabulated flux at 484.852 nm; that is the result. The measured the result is 139.5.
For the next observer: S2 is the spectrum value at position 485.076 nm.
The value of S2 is 134.7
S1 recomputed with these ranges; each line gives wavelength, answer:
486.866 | 128.8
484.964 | 138.7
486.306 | 81.95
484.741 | 140.6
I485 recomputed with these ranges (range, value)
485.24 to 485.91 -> 125.7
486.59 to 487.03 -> 119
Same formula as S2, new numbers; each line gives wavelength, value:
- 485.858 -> 131.1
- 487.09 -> 129.9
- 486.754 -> 125.2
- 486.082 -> 117.7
